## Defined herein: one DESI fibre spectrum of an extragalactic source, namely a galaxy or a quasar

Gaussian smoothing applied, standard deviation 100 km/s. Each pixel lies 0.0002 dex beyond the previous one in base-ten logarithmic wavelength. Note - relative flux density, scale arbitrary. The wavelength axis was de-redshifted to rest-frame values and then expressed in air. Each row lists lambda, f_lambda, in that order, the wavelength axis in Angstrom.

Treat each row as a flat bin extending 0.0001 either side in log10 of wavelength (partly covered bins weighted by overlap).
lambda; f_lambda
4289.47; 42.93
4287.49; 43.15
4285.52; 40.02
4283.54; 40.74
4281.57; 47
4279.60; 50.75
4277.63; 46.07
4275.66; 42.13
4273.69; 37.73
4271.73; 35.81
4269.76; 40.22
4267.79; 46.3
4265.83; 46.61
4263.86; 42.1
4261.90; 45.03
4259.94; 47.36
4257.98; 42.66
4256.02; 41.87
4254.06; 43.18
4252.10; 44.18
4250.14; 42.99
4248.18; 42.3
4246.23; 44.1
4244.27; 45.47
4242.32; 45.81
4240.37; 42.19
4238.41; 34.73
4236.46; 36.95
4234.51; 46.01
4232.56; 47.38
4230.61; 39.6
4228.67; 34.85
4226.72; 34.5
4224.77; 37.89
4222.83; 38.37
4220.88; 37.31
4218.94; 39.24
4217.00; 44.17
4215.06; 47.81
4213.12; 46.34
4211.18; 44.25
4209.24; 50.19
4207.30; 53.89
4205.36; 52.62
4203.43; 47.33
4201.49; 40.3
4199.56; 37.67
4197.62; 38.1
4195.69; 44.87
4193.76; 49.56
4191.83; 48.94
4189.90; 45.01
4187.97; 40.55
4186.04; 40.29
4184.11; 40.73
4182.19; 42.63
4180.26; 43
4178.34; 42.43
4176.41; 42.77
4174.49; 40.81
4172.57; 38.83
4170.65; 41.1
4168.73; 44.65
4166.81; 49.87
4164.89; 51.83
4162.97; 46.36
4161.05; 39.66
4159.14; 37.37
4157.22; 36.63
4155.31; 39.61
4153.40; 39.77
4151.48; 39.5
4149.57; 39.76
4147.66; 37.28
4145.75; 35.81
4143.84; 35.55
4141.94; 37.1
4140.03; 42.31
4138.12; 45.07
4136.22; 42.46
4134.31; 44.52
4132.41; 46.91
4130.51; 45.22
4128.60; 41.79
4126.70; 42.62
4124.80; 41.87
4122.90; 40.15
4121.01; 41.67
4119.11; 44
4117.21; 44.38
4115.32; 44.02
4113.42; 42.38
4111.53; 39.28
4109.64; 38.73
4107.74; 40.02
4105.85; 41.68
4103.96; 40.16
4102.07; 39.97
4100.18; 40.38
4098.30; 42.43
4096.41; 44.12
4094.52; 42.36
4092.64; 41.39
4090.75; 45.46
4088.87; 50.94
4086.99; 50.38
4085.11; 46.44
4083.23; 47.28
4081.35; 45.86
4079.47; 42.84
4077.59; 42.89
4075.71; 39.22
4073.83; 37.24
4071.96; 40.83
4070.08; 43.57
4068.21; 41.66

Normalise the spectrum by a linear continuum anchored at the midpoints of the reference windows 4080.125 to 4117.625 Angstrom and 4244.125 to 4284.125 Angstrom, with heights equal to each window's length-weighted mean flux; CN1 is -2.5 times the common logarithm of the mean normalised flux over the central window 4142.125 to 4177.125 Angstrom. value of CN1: 0.07 mag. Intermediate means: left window 43.4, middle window 40.9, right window 43.5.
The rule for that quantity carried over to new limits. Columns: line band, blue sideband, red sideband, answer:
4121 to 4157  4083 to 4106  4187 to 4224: 0.09 mag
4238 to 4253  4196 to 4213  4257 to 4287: 0.03 mag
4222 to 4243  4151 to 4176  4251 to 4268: 0.10 mag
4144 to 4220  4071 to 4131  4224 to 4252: -0.03 mag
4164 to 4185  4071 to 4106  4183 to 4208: 0.02 mag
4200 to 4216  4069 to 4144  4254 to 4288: -0.11 mag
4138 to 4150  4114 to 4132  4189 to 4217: 0.14 mag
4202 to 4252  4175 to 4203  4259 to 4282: 0.00 mag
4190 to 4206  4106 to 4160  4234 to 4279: -0.07 mag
